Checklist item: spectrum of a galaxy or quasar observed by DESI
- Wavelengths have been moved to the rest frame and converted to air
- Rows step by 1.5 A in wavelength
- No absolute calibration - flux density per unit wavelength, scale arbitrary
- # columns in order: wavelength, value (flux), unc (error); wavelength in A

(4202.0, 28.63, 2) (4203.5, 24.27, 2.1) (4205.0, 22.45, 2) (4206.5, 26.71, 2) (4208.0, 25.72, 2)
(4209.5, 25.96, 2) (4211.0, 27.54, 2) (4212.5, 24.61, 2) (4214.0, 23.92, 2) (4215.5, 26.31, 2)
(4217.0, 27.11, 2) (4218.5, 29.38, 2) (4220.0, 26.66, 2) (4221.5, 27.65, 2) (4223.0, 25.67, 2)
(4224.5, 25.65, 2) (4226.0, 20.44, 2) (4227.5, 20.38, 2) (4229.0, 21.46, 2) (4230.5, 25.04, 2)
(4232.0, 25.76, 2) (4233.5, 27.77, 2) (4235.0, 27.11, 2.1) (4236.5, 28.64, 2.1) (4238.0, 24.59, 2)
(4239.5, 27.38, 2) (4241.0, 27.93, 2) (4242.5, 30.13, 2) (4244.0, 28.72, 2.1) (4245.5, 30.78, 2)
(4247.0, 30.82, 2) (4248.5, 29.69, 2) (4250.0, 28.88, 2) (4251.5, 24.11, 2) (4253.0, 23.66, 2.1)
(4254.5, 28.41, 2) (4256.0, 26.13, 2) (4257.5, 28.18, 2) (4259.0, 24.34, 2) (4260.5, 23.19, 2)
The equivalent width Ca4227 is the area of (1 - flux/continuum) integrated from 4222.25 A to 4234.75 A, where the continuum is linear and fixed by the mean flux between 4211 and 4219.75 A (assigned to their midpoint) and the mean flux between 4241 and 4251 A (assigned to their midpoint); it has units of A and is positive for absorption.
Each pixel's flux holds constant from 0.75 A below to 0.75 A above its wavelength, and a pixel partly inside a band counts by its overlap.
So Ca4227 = 1.6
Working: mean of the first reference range 26.4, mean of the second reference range 29.6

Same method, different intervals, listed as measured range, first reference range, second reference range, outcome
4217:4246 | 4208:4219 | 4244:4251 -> 1.8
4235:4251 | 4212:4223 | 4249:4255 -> -1.4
